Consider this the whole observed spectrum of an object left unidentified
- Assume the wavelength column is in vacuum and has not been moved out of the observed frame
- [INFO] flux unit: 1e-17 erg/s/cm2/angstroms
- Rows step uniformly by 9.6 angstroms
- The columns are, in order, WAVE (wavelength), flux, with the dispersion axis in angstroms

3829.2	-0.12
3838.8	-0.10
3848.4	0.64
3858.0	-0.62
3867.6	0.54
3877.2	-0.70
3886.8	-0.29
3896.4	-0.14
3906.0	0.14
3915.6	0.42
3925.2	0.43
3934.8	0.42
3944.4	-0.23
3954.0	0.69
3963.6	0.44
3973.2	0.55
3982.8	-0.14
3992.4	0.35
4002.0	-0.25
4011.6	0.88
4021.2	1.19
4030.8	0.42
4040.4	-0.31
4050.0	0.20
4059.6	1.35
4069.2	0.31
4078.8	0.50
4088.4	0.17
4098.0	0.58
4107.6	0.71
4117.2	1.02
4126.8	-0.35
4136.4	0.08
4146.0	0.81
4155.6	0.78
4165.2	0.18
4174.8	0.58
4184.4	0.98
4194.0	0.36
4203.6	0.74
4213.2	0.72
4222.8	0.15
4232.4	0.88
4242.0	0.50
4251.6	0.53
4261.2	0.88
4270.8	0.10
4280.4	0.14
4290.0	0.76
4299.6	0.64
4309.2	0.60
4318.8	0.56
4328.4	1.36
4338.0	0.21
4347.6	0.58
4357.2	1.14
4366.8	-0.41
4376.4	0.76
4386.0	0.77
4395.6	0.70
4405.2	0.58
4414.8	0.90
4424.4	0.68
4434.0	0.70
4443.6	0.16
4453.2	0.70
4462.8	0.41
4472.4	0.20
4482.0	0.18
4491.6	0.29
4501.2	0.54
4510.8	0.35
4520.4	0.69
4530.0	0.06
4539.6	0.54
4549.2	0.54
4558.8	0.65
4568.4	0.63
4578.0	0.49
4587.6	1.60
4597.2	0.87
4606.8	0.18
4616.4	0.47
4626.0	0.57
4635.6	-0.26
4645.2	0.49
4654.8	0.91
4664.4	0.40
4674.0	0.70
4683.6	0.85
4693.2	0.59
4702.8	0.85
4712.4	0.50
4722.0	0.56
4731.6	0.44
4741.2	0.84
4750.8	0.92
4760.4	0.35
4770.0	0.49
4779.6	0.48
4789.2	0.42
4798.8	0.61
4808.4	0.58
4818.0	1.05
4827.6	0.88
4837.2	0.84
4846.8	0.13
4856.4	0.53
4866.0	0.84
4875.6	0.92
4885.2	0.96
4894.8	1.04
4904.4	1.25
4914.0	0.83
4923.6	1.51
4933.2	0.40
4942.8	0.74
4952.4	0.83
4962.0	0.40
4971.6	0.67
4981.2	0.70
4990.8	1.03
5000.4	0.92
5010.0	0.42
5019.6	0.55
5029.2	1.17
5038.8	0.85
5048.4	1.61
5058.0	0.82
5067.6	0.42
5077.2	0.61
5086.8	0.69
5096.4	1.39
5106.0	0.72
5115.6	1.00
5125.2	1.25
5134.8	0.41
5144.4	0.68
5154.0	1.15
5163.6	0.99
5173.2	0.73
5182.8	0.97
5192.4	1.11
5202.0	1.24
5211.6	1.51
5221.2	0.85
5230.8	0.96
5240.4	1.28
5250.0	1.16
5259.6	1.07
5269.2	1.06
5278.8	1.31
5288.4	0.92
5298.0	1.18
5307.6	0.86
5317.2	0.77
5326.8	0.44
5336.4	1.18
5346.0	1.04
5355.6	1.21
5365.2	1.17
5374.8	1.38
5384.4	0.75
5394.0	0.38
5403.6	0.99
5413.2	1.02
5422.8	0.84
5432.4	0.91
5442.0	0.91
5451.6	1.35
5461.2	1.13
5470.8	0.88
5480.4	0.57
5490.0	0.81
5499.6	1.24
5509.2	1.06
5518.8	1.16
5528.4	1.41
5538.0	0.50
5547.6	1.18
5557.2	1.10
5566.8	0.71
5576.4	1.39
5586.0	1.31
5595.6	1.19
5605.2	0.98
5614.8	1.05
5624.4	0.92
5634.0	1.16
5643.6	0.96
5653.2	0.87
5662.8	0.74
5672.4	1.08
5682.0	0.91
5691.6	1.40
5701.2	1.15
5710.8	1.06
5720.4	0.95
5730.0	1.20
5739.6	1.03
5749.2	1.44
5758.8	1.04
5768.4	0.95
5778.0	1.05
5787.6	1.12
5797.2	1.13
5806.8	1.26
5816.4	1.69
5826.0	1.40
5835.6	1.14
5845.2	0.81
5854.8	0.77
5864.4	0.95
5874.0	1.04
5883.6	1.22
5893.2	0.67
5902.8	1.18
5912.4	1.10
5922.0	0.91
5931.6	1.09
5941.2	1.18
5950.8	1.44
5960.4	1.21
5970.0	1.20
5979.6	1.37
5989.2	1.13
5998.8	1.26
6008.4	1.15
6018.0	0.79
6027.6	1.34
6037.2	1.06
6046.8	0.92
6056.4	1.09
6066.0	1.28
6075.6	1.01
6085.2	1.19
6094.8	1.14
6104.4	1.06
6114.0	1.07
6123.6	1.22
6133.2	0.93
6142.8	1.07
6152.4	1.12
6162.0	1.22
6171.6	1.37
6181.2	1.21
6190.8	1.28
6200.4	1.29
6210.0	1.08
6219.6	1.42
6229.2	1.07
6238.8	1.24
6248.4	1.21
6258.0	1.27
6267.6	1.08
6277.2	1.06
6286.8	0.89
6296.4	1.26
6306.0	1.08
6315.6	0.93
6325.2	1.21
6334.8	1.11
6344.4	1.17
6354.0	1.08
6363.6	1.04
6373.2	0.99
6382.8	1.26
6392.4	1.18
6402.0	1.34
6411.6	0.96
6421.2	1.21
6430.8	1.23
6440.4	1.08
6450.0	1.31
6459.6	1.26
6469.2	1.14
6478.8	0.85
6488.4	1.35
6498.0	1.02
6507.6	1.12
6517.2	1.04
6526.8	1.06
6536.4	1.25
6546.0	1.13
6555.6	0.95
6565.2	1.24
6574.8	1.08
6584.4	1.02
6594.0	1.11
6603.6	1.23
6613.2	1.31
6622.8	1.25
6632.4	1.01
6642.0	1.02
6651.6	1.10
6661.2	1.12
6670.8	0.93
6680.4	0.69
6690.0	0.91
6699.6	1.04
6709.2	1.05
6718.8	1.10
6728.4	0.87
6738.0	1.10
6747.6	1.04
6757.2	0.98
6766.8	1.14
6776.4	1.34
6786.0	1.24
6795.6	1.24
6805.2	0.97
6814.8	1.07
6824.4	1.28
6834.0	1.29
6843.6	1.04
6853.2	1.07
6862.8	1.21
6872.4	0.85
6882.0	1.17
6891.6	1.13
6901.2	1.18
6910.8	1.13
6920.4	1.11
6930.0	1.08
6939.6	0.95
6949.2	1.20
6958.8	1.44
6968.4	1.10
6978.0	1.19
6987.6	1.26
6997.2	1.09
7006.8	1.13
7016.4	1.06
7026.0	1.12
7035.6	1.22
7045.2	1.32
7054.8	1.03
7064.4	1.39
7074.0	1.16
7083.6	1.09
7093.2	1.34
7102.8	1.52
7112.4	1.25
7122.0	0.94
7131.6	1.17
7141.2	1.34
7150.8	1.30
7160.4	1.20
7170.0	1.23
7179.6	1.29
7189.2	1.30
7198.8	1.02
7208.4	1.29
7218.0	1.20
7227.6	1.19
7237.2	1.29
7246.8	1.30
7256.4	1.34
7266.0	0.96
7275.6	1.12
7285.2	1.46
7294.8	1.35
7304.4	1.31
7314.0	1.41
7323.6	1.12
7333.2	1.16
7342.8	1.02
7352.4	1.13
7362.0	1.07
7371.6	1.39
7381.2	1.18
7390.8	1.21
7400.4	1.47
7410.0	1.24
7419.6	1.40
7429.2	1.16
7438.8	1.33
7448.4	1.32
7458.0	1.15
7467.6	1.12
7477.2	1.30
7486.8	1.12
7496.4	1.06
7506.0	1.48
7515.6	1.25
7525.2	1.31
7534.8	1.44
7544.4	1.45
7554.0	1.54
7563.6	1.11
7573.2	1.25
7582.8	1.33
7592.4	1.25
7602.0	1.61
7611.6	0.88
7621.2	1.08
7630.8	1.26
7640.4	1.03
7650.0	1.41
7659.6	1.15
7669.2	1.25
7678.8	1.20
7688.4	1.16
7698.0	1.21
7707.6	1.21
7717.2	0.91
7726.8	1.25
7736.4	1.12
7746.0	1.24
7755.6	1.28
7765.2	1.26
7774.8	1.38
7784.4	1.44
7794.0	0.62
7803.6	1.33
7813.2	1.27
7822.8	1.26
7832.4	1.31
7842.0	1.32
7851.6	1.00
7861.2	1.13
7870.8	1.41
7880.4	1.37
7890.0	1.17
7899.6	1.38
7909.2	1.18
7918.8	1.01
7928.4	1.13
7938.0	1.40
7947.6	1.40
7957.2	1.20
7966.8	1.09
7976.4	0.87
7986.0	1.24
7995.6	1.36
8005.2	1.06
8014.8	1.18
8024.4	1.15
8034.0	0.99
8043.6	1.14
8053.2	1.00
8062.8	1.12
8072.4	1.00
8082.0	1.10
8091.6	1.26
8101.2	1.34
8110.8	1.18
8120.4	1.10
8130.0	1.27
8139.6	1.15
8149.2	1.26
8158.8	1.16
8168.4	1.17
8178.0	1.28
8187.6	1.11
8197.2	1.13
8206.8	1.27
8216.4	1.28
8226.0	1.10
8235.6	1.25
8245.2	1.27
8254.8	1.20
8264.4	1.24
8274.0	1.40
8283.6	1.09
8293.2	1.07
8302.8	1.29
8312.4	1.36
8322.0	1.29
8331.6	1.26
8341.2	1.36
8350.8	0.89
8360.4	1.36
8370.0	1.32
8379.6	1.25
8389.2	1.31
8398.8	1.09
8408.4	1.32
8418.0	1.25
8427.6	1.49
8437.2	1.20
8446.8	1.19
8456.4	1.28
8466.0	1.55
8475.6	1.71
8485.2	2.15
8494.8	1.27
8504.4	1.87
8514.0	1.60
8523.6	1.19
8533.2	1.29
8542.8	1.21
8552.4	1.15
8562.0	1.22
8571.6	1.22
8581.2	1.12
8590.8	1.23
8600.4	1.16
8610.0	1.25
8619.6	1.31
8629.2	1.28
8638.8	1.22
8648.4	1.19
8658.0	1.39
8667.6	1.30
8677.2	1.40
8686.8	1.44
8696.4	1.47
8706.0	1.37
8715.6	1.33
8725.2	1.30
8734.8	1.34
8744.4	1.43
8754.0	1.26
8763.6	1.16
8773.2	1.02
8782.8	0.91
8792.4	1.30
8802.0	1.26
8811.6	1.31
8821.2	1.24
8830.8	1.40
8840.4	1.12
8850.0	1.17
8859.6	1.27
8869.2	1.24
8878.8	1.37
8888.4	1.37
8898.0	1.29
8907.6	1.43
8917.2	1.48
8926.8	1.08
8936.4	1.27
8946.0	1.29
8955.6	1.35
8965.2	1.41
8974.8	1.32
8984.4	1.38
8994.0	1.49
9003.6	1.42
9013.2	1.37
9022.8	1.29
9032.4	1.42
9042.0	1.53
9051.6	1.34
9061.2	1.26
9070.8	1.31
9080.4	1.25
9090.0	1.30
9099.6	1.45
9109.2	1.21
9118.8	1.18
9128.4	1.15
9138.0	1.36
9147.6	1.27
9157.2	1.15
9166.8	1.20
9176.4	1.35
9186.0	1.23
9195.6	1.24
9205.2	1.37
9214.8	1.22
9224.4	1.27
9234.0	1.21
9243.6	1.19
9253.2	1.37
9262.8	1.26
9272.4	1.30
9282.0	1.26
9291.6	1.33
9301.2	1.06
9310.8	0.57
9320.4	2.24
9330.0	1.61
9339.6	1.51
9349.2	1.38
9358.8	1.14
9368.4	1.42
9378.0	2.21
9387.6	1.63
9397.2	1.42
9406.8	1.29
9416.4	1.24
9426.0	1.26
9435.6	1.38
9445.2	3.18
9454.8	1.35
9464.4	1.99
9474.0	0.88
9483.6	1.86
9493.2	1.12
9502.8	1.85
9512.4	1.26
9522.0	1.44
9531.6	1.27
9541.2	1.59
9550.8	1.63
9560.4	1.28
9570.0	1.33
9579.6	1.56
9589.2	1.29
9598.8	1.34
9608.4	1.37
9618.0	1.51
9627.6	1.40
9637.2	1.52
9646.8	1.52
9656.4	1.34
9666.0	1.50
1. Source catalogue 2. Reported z 0.292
